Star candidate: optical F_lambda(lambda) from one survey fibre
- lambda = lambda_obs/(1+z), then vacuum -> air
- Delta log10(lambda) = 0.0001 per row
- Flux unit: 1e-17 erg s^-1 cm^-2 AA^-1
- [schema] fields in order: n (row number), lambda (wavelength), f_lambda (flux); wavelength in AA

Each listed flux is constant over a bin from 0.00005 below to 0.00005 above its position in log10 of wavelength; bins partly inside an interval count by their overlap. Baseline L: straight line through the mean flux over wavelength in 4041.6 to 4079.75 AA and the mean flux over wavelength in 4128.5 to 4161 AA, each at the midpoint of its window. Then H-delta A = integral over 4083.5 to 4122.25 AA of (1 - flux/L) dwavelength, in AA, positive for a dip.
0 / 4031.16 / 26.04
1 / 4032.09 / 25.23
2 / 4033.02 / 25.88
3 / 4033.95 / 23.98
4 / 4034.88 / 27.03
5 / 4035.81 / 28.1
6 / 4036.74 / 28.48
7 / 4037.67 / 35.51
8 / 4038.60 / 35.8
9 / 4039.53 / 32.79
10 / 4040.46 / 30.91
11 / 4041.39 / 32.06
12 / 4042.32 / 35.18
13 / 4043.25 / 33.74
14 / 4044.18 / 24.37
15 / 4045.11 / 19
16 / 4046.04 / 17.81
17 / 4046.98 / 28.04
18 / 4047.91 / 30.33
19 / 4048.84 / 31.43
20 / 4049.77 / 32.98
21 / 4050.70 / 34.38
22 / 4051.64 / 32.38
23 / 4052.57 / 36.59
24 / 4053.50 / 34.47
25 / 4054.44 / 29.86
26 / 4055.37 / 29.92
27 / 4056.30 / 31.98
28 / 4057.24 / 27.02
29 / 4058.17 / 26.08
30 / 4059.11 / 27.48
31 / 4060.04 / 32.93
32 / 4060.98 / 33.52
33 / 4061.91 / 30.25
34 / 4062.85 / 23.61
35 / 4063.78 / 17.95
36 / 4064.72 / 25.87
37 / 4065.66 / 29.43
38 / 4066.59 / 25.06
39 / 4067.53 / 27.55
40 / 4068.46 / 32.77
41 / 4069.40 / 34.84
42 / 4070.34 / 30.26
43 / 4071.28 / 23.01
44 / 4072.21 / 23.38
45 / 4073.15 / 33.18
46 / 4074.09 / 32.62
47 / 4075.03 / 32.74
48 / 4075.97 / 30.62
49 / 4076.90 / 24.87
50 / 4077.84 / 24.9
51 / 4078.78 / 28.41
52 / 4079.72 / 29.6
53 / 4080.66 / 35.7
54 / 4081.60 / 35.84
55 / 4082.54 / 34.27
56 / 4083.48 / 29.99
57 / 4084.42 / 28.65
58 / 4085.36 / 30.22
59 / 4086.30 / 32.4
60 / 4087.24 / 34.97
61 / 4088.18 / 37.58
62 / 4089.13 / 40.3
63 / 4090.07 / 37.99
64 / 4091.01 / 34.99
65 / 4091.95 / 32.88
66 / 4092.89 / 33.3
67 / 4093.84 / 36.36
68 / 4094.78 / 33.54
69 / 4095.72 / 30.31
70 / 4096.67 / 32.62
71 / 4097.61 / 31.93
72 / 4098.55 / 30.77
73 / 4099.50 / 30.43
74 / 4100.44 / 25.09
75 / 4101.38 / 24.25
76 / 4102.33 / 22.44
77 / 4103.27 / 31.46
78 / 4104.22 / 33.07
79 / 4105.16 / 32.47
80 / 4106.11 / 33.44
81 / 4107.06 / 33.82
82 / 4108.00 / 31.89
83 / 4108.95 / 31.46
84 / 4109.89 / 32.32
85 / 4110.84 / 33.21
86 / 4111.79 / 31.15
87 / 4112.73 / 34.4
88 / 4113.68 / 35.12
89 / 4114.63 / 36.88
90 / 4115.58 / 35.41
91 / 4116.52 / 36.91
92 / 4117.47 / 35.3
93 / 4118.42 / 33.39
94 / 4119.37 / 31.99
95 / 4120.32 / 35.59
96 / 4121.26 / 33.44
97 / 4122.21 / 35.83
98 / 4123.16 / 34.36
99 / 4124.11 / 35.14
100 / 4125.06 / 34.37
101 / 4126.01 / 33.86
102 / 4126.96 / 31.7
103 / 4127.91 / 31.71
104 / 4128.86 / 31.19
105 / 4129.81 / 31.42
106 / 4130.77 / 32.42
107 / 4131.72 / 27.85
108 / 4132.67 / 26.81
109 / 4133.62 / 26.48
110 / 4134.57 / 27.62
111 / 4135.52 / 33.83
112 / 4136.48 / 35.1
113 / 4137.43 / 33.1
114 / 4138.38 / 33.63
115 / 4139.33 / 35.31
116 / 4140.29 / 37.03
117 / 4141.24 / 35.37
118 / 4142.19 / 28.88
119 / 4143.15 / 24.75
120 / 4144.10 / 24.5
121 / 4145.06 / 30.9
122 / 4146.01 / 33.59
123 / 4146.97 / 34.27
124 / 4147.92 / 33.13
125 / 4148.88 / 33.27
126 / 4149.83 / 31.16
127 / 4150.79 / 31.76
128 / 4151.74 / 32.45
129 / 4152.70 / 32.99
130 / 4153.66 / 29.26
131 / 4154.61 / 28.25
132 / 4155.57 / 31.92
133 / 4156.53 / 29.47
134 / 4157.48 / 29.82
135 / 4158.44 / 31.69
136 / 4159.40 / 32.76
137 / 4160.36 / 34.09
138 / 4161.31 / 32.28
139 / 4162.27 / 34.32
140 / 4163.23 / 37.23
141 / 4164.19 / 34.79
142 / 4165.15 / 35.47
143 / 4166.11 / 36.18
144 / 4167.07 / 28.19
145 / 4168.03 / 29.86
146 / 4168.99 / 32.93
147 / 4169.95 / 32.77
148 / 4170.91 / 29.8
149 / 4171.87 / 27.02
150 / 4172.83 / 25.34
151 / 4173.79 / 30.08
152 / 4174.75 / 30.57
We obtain -3.4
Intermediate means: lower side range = 29.1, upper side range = 31.4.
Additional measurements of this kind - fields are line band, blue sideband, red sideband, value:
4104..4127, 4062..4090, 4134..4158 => -2.2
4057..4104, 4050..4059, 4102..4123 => 2.7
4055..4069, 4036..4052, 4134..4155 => 1.1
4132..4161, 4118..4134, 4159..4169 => 1.3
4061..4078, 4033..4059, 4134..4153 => 1.3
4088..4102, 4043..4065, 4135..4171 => -1.1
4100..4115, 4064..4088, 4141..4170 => -0.3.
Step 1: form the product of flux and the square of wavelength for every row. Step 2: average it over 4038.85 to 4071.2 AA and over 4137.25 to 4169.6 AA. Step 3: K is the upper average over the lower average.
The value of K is 1.15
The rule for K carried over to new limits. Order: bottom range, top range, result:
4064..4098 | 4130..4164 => 1.04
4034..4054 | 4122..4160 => 1.09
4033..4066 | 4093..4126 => 1.14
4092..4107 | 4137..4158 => 1.05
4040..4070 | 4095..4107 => 1.05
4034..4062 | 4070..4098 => 1.07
